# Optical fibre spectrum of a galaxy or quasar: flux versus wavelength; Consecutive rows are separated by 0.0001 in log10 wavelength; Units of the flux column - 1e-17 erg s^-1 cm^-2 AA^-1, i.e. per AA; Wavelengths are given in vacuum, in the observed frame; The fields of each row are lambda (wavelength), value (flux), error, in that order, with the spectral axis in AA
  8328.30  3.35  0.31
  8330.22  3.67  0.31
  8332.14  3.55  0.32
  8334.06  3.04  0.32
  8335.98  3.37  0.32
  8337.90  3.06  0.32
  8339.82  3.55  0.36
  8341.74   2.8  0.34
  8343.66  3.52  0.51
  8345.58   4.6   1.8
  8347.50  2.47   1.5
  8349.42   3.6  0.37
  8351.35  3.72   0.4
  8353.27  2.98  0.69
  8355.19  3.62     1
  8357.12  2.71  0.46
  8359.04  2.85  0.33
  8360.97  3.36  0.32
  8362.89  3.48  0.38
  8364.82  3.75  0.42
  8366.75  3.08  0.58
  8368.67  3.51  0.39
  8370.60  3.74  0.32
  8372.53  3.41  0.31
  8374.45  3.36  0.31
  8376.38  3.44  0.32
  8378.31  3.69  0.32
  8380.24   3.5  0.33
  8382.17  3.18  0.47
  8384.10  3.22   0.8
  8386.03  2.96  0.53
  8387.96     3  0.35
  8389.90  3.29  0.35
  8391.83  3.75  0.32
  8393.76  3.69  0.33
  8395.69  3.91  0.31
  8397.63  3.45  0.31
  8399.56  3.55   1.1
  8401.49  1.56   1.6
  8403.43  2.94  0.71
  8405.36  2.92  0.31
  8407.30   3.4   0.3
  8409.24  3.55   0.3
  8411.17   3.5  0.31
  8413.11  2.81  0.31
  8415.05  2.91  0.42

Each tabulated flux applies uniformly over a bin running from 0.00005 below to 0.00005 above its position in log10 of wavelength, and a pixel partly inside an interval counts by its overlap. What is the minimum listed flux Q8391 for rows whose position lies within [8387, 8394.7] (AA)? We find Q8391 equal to 3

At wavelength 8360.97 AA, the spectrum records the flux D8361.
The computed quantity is 3.36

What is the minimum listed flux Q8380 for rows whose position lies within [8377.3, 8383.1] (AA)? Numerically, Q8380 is 3.18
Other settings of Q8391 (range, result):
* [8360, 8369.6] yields 3.08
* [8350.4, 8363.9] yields 2.71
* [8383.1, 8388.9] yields 2.96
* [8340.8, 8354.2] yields 2.47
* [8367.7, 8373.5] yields 3.41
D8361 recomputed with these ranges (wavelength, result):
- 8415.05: 2.91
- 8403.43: 2.94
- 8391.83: 3.75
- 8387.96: 3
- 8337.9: 3.06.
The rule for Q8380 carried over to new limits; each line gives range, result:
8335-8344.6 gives 2.8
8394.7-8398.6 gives 3.45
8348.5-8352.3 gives 3.6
